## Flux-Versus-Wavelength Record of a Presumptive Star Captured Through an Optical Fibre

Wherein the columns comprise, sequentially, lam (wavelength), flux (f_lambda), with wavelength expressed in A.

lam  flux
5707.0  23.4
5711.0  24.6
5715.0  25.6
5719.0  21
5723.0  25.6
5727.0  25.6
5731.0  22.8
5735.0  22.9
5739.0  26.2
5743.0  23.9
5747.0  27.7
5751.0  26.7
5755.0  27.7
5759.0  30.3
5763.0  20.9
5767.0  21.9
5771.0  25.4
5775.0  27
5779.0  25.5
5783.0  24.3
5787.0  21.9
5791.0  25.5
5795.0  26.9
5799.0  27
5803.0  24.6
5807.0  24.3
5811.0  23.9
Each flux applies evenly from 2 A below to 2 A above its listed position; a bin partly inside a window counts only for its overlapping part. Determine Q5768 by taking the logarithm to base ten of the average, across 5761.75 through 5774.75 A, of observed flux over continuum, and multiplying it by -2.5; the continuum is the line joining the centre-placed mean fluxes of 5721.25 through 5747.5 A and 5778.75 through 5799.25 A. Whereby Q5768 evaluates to 0.07 mag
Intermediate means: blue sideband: 24.8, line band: 23.4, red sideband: 25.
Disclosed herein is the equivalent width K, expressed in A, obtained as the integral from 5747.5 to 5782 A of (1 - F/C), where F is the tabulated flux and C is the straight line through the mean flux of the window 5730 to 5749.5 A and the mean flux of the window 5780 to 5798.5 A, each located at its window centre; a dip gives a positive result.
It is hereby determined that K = -1.19 A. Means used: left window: 24.8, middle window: 25.7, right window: 24.9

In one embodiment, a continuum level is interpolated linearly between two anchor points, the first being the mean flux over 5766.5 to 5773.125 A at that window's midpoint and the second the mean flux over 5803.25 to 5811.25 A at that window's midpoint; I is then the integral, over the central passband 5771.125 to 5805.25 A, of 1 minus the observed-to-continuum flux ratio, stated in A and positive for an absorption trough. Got -1.6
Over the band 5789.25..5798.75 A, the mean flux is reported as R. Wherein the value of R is 26.4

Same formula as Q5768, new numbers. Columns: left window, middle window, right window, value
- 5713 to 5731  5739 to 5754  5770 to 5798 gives -0.07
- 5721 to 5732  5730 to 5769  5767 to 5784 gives -0.01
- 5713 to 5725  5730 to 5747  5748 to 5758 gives 0.07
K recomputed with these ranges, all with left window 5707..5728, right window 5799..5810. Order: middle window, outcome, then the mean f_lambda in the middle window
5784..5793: 0.36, 23.8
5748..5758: -1.23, 27.6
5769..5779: -0.56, 26.1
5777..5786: 0.06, 24.6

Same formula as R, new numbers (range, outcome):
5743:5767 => 26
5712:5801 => 25.1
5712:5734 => 24.1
